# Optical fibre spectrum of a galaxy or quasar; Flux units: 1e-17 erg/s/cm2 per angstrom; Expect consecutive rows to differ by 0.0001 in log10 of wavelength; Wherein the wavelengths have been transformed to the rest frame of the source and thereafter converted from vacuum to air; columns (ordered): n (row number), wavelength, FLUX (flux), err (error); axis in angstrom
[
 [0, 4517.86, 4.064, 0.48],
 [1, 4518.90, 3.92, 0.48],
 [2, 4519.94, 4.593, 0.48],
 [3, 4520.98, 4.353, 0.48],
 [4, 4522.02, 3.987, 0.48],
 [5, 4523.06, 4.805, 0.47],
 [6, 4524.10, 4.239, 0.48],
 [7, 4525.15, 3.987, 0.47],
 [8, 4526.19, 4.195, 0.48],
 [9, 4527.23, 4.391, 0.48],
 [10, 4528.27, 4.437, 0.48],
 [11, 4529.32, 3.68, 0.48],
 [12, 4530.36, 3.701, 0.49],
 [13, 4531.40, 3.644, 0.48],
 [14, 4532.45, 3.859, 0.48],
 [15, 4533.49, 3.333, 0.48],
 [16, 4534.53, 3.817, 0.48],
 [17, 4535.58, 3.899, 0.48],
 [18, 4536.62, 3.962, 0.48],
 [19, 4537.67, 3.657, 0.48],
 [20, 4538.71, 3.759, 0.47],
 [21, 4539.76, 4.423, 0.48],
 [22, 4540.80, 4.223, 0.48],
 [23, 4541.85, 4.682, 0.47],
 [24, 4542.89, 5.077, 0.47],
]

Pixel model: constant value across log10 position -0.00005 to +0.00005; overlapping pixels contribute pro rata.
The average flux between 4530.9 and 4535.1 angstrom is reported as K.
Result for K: 3.66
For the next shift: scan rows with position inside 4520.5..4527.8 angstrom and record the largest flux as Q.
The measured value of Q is 4.805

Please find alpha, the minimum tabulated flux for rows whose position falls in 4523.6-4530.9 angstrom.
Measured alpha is 3.68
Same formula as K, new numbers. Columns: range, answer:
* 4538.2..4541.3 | 4.14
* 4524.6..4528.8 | 4.24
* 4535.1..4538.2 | 3.84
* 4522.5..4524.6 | 4.52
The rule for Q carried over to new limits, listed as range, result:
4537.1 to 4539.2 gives 3.759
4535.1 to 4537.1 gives 3.962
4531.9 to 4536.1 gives 3.899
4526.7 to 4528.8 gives 4.437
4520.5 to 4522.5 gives 4.353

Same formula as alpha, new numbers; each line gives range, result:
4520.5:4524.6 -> 3.987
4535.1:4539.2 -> 3.657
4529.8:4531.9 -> 3.644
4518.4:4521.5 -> 3.92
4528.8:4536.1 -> 3.333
